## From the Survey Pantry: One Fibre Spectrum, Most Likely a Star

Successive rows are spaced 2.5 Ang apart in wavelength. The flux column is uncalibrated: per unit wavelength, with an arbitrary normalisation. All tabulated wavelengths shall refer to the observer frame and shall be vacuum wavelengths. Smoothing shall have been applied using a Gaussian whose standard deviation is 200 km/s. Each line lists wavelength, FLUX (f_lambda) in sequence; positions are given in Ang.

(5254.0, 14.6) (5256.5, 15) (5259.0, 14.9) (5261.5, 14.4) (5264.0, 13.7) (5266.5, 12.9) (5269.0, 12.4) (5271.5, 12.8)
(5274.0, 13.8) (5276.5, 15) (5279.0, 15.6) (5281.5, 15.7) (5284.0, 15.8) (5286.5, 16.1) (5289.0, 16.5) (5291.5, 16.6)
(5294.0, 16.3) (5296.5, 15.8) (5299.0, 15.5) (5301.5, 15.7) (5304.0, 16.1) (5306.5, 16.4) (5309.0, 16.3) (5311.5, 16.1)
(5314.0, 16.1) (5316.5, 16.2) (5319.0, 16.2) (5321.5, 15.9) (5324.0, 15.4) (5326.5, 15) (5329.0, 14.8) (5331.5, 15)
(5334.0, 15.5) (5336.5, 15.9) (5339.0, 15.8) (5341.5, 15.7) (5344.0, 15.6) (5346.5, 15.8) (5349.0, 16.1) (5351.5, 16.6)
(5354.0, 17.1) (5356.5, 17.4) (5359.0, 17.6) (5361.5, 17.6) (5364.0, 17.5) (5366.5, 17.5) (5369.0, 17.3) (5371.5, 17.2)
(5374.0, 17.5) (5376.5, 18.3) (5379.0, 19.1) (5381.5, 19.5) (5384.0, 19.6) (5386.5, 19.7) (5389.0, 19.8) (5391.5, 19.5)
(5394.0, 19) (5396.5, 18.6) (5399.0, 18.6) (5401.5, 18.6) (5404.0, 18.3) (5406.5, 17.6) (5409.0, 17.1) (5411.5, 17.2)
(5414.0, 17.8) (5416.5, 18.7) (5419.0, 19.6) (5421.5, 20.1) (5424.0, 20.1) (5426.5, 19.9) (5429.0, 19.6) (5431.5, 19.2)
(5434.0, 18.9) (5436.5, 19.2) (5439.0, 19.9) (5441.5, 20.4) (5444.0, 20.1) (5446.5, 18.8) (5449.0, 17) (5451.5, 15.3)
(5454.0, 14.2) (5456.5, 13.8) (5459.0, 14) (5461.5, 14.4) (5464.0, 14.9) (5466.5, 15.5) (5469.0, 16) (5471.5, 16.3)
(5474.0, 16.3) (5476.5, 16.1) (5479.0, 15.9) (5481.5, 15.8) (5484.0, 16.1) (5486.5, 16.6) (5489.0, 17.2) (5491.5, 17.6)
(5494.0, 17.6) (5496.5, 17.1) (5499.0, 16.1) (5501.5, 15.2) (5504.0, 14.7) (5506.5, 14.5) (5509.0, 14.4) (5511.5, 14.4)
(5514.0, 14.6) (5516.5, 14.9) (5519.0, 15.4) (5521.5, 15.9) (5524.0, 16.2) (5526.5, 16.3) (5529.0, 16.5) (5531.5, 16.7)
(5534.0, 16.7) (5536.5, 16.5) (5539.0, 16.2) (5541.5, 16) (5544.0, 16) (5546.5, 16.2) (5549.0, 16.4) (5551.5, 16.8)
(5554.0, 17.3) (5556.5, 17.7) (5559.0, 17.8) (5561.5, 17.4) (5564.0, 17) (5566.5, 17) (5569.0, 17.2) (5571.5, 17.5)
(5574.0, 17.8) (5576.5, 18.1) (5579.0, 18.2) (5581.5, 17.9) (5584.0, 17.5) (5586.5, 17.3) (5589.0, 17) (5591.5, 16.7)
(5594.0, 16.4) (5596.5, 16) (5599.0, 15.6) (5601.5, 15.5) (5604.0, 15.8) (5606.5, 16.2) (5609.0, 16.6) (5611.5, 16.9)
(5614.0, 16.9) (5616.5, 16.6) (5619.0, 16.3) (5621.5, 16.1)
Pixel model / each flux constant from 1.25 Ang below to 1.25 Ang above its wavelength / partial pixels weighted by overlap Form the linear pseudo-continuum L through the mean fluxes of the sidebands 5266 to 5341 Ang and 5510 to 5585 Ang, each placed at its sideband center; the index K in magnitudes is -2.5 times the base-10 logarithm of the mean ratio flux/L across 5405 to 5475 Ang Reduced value -0.09 mag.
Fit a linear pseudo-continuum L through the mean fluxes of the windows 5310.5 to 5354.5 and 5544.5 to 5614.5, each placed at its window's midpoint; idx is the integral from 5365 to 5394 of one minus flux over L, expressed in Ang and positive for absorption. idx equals -4.7 Ang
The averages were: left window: 15.8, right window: 16.9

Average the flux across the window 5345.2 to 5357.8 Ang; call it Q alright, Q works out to 16.6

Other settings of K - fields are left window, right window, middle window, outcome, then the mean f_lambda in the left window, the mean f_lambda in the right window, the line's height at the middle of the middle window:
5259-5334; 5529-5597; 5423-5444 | -0.212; 15.3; 17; 16.2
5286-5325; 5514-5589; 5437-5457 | -0.073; 16.1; 16.8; 16.5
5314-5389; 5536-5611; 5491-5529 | 0.081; 16.9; 16.9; 16.9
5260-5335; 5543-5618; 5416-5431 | -0.224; 15.3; 16.9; 16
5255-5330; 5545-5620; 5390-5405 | -0.182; 15.3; 16.9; 15.9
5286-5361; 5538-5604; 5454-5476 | 0.098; 16.1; 16.9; 16.6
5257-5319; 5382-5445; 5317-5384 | 0.032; 15.3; 19.1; 17.2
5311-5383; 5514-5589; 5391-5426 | -0.121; 16.6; 16.8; 16.7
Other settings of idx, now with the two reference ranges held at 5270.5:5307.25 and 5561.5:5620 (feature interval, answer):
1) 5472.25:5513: 1.2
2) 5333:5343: 0.0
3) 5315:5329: 0.1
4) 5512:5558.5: 1.2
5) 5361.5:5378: -1.7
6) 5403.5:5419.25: -1.8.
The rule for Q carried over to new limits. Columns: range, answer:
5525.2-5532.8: 16.5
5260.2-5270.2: 13.4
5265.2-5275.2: 13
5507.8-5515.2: 14.5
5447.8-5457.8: 15.1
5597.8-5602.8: 15.6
